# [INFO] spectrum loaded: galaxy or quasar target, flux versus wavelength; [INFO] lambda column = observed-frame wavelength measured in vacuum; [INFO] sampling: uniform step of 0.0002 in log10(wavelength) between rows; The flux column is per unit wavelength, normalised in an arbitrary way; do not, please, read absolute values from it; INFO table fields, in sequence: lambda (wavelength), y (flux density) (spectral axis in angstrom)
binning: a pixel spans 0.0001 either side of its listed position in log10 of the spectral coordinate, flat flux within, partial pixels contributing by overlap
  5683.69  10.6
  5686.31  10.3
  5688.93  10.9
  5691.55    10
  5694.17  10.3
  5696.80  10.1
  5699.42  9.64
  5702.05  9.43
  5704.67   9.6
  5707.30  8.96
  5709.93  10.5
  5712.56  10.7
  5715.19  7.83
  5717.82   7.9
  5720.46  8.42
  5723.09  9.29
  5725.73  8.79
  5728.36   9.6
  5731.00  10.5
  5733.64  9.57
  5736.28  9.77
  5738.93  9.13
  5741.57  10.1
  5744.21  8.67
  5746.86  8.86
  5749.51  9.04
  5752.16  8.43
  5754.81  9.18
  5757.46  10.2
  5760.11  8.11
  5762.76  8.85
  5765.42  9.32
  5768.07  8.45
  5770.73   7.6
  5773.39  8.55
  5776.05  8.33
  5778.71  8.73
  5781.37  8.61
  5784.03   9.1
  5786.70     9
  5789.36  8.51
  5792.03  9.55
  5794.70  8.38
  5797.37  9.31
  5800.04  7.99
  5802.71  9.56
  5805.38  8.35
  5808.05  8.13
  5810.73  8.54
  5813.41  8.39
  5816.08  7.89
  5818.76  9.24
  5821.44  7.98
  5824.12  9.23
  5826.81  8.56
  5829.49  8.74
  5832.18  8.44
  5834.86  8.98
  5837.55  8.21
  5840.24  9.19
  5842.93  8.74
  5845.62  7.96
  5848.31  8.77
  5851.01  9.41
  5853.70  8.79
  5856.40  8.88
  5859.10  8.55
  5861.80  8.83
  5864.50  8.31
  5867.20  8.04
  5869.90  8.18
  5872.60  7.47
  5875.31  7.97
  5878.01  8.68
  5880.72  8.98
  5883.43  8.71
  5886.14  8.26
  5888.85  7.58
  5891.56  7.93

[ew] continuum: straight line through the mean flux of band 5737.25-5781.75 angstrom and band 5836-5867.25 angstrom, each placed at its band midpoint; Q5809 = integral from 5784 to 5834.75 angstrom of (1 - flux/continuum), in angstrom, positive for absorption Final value 0.4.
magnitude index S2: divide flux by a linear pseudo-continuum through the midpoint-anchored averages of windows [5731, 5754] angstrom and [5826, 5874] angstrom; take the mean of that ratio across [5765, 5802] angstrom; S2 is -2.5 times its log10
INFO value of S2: 0.04 mag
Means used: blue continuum 9.27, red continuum 8.56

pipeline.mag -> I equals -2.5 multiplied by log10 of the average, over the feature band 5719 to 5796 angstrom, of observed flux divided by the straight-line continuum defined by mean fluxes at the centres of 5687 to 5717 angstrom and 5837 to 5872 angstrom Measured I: 0.044 mag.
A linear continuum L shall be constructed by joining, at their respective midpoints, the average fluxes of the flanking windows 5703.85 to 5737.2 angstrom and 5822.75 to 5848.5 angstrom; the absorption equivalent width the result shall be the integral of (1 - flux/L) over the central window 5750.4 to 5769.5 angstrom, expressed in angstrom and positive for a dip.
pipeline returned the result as 0.4 angstrom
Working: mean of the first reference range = 9.33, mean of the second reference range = 8.68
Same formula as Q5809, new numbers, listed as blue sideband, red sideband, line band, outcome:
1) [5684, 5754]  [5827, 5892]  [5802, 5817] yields 0.7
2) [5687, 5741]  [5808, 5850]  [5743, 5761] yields 0.6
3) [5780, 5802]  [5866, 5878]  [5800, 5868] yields -1.9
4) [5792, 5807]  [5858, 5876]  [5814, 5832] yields 0.0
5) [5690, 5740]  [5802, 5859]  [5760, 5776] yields 1.1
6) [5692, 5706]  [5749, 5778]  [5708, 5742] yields 0.0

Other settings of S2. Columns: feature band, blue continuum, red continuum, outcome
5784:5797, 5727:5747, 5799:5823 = -0.02 mag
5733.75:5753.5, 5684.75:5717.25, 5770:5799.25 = 0.01 mag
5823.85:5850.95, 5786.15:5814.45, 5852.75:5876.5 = -0.03 mag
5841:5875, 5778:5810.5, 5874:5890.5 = 0.00 mag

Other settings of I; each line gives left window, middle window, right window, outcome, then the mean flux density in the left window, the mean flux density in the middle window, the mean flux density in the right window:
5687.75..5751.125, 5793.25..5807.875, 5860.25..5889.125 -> 0.022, 9.47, 8.68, 8.3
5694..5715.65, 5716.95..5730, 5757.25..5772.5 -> 0.060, 9.71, 8.87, 8.64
